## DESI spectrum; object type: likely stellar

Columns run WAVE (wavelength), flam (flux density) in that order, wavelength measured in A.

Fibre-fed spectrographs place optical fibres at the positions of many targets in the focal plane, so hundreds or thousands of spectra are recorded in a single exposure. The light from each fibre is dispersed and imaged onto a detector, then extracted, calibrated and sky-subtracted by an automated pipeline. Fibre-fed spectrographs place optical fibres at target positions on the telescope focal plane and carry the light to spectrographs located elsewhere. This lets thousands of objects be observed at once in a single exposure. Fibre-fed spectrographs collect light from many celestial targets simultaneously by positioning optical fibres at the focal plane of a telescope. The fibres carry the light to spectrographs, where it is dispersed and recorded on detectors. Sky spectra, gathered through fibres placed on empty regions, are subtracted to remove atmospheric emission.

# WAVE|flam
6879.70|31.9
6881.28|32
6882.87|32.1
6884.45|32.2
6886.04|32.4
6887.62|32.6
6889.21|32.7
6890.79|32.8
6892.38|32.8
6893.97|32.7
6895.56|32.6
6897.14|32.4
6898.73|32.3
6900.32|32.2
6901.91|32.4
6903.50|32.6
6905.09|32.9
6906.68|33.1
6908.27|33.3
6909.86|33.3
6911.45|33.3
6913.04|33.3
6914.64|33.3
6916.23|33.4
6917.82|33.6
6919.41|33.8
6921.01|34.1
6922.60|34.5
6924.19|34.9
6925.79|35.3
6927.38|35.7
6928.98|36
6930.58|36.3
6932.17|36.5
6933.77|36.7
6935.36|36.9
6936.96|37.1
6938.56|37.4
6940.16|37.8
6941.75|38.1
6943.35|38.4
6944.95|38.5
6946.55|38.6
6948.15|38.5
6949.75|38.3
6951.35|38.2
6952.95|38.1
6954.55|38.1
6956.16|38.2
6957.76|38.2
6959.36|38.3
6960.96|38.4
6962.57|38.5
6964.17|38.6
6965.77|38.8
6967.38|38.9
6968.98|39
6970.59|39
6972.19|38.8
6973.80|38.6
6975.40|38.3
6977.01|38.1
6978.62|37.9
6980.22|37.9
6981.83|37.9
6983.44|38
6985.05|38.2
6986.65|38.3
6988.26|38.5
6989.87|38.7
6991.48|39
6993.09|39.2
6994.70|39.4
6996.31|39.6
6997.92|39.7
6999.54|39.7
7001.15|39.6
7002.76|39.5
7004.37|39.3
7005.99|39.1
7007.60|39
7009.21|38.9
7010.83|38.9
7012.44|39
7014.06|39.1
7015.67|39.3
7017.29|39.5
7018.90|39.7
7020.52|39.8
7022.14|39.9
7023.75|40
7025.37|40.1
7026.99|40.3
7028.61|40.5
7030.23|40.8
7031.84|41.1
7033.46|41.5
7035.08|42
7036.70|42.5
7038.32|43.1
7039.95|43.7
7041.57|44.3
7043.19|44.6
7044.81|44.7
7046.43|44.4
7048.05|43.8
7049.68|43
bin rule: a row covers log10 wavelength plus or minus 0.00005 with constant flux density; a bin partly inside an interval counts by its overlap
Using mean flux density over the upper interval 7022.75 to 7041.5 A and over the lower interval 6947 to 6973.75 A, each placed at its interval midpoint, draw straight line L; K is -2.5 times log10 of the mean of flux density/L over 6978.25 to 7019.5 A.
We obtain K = 0.031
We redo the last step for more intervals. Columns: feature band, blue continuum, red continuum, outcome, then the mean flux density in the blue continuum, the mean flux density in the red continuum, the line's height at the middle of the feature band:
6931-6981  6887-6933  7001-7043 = -0.05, 33.6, 40.5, 36.4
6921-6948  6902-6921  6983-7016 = -0.06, 33.3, 39.1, 34.8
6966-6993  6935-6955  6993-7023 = 0.01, 38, 39.4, 38.8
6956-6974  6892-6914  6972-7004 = -0.04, 32.8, 38.8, 37.1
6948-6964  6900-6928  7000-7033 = -0.06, 33.6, 39.7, 36.1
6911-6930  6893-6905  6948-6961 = 0.01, 32.5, 38.2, 34.7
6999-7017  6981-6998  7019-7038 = 0.01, 38.7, 40.8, 39.7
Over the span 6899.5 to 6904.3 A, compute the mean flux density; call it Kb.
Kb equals 32.4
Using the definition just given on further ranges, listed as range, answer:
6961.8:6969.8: 38.8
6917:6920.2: 33.8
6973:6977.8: 38.4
